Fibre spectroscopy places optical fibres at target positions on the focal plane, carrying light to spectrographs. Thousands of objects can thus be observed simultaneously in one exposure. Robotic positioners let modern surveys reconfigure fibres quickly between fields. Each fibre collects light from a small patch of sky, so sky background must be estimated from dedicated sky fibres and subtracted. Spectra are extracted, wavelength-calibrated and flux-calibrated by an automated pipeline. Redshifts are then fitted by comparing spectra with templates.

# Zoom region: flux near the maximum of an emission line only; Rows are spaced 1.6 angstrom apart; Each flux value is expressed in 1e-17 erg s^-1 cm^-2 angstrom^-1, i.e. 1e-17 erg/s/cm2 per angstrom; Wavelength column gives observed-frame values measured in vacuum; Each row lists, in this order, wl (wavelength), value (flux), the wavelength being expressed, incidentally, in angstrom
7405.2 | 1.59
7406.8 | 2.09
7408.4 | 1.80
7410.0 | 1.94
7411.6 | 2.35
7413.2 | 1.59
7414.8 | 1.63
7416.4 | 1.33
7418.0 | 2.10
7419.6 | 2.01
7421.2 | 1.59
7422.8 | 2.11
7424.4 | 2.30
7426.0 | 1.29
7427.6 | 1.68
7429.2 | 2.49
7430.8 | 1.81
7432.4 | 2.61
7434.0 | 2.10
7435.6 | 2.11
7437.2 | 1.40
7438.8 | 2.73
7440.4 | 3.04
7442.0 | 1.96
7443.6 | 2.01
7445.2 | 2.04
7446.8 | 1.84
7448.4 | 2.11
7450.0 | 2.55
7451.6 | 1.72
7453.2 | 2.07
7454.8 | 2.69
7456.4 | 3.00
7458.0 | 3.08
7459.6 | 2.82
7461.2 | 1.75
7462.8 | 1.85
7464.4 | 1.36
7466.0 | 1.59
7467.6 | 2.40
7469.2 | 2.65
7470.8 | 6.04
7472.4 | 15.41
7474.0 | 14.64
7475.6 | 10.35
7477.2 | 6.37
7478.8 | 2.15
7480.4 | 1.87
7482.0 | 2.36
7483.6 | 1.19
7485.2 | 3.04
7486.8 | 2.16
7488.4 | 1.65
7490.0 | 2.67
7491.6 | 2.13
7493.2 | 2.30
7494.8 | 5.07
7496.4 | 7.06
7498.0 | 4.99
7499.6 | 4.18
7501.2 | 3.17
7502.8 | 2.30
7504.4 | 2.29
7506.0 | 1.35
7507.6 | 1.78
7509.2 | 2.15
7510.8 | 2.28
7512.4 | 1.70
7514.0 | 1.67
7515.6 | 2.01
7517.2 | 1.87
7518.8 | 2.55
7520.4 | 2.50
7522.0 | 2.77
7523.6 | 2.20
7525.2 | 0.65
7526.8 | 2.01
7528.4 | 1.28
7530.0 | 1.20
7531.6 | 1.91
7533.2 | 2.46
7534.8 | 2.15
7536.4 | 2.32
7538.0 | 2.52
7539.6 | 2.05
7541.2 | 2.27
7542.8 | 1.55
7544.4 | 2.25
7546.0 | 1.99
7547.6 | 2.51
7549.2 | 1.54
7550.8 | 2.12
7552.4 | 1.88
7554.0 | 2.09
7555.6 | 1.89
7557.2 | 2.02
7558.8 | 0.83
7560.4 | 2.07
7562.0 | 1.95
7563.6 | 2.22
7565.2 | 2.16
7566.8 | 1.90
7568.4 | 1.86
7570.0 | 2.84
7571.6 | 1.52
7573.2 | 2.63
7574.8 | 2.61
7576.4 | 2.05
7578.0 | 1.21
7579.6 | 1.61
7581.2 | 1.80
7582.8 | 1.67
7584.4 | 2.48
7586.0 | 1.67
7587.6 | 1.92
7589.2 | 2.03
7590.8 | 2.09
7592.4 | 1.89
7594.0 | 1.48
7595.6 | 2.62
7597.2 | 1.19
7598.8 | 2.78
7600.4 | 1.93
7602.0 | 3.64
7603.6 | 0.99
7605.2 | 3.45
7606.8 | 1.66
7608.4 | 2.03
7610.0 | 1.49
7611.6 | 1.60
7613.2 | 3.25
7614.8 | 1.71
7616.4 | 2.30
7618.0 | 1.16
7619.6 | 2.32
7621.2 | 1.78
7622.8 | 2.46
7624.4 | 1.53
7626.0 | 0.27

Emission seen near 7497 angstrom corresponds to [N II] 6583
